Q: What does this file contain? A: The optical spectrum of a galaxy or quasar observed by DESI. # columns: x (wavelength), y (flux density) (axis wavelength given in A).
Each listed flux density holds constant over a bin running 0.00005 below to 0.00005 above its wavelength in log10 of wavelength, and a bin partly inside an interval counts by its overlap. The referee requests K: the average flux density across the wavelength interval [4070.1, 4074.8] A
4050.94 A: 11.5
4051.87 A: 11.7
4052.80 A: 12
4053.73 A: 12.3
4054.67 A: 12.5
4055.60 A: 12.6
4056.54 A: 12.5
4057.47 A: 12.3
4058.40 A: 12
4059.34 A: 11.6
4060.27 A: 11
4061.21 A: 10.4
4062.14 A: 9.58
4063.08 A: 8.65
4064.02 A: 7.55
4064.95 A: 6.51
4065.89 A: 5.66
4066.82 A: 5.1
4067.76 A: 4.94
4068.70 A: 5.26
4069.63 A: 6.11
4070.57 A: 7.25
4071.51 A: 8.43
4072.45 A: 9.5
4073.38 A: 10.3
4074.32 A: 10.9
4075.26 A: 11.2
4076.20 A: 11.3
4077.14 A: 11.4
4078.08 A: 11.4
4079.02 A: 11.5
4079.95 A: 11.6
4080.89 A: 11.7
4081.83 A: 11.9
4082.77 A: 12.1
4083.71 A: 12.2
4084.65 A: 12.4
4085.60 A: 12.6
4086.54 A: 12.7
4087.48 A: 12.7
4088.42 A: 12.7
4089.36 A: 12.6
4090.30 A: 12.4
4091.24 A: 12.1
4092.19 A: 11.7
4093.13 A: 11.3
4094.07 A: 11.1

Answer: 9.28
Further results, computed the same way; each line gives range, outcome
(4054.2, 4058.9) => 12.4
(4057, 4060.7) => 11.8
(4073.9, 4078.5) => 11.2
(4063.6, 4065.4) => 7.04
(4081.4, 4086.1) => 12.2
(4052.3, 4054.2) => 12.2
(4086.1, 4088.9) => 12.7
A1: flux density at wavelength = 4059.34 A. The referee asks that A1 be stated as 11.6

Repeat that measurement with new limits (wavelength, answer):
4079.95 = 11.6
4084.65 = 12.4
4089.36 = 12.6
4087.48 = 12.7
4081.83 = 11.9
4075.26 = 11.2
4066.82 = 5.1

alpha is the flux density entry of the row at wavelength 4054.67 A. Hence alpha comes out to 12.5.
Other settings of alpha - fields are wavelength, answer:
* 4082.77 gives 12.1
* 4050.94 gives 11.5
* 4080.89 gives 11.7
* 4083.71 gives 12.2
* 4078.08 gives 11.4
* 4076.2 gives 11.3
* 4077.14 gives 11.4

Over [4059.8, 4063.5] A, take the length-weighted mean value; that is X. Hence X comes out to 9.93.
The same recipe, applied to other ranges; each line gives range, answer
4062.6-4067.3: 6.69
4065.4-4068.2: 5.24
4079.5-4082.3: 11.7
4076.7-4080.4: 11.5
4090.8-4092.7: 11.8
